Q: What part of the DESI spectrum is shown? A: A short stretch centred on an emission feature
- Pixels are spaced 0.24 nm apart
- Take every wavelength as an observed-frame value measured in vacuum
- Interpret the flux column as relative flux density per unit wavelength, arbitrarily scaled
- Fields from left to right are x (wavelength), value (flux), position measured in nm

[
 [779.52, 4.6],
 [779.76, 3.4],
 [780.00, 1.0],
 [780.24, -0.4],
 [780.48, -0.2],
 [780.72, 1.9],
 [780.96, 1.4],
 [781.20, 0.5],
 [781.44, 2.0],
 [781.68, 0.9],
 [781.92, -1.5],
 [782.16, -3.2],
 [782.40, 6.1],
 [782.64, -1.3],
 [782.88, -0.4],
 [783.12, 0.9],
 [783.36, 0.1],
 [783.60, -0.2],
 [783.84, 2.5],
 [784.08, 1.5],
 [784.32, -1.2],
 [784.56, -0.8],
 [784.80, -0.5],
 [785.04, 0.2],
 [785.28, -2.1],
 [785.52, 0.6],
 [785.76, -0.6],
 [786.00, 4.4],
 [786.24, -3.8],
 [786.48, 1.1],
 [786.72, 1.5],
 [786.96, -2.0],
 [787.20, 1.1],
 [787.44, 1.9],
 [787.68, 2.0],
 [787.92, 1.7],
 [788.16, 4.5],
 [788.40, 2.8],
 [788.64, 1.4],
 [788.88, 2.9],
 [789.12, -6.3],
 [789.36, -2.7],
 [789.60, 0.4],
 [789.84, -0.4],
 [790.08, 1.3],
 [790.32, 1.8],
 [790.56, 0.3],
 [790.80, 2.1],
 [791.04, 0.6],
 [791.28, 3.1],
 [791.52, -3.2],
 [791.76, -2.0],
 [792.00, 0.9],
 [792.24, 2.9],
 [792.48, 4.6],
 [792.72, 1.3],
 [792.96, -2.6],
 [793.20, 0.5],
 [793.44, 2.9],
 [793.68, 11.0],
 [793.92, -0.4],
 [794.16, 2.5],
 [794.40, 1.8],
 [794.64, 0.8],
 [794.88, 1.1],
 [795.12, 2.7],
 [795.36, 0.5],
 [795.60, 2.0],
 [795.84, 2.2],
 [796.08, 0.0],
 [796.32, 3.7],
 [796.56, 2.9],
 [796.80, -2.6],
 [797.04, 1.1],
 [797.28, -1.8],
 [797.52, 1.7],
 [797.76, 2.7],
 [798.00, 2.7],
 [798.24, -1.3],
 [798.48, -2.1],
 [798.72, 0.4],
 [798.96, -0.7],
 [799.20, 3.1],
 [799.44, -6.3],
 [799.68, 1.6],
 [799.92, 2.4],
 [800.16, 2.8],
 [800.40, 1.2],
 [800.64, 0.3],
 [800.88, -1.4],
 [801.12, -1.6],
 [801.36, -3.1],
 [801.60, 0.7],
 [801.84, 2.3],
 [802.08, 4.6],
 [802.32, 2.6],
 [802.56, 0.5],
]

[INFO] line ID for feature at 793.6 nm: Hgamma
